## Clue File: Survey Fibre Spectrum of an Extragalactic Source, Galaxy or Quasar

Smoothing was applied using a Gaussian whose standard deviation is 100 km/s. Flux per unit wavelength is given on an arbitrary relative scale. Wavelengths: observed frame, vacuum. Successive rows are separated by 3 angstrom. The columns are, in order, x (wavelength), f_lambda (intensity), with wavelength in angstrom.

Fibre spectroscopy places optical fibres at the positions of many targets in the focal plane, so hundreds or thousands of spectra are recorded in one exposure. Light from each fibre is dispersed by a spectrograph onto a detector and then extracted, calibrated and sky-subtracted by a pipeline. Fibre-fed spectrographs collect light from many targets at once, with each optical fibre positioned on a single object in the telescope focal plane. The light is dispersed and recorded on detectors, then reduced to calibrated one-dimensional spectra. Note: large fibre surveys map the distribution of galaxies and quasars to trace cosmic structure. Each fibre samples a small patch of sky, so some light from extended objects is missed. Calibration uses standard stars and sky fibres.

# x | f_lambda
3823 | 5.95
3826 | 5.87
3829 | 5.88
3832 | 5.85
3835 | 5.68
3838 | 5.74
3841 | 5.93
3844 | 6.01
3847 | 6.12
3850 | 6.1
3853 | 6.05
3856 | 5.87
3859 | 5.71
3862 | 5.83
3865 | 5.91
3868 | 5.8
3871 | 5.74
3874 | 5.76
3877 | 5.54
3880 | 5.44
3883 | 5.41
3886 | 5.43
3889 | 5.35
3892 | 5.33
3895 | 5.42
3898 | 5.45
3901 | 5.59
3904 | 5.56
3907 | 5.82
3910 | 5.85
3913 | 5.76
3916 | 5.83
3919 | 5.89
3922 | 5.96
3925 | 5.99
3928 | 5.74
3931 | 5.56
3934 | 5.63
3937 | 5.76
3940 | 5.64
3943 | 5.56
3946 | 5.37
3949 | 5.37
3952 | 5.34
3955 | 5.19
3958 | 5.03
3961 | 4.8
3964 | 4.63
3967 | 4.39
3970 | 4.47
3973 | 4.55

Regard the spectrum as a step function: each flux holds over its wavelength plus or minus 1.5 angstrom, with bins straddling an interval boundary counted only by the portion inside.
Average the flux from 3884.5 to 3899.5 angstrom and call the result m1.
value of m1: 5.4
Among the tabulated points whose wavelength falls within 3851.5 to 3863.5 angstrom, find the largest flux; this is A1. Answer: 6.05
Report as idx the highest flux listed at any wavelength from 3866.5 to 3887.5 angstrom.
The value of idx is 5.8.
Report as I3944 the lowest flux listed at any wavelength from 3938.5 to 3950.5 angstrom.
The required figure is 5.37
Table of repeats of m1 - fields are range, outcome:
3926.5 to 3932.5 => 5.65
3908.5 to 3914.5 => 5.8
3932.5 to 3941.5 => 5.68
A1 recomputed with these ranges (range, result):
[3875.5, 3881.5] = 5.54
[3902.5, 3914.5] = 5.85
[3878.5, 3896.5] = 5.44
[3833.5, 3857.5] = 6.12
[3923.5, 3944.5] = 5.99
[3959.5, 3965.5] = 4.8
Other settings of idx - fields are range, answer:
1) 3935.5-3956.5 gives 5.76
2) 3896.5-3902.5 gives 5.59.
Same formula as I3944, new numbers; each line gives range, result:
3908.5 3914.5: 5.76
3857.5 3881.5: 5.44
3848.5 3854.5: 6.05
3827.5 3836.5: 5.68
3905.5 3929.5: 5.74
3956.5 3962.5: 4.8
